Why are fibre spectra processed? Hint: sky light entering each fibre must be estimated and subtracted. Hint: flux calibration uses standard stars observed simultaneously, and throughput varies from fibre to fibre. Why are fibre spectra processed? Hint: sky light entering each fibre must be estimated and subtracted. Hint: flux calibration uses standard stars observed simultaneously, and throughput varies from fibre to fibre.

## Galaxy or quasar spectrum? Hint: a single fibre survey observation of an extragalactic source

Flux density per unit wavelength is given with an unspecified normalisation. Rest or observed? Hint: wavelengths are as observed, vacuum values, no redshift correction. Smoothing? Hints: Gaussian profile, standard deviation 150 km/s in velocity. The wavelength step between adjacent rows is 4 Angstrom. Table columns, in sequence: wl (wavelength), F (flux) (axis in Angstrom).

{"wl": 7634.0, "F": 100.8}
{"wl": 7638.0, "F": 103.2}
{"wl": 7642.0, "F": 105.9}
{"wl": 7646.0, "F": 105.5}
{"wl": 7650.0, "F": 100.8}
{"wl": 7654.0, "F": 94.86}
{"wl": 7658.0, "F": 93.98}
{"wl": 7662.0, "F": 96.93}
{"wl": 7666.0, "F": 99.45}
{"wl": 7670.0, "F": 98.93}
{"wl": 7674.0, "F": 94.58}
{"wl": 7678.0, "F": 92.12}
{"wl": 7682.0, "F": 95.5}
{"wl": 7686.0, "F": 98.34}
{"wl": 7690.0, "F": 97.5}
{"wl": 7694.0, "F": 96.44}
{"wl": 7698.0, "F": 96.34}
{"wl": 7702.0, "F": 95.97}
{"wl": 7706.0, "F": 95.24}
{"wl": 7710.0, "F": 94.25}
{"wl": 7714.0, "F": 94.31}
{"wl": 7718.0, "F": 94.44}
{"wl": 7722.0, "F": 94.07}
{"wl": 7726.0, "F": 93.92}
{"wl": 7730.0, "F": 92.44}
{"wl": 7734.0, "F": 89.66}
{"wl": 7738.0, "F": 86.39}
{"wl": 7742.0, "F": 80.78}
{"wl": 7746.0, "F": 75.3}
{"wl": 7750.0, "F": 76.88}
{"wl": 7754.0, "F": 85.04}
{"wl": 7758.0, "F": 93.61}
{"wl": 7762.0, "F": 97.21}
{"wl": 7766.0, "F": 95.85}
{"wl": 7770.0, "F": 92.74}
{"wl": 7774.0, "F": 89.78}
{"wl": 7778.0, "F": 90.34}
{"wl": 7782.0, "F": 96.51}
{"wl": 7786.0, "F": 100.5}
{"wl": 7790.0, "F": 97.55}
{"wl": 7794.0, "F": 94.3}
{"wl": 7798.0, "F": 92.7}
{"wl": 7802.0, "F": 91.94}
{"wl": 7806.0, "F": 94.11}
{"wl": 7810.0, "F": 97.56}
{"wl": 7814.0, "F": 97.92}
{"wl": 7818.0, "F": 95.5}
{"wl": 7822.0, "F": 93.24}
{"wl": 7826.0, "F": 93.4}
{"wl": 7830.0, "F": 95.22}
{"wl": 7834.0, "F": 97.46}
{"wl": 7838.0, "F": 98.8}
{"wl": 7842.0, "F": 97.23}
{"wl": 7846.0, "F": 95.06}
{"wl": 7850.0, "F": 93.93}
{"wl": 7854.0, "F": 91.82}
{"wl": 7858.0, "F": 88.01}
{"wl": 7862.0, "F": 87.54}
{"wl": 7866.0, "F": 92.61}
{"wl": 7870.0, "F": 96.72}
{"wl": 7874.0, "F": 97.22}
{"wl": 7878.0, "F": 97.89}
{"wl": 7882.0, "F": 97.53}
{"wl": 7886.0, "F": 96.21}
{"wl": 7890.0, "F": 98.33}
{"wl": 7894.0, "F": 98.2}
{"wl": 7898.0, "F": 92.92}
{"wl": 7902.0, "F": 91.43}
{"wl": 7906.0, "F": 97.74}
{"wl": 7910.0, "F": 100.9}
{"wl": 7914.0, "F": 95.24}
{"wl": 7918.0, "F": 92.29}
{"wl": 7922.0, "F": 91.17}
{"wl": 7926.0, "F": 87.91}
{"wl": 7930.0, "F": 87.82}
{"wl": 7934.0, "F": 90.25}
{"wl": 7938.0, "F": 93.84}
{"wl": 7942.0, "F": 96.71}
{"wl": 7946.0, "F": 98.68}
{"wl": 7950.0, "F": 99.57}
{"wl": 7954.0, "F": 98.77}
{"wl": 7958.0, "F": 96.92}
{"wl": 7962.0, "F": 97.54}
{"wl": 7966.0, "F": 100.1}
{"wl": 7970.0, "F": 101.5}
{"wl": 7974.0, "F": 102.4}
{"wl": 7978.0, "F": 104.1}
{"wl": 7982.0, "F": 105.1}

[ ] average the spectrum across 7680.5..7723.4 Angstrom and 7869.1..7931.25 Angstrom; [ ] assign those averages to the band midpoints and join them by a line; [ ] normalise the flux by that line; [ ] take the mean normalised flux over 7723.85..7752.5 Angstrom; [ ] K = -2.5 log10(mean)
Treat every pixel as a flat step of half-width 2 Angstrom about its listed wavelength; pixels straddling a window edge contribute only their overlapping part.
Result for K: 0.13 mag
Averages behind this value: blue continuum 95.7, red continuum 95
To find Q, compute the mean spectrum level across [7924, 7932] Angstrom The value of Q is 87.9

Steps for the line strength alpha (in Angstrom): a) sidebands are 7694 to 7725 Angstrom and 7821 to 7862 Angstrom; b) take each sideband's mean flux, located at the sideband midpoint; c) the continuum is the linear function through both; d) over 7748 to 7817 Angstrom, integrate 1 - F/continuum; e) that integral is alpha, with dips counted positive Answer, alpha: 0.9 Angstrom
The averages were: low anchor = 95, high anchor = 94.1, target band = 93.2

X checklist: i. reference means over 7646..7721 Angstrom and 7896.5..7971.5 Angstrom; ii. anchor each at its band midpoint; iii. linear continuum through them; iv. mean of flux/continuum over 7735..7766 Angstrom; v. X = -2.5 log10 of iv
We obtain 0.12 mag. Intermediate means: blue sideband 96.3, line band 85.9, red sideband 95.3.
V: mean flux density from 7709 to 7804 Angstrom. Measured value 91.2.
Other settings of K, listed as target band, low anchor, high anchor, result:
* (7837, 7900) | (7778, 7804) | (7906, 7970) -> 0.004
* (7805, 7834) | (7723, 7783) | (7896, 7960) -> -0.051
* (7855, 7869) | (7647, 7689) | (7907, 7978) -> 0.073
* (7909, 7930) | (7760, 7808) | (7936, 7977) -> 0.059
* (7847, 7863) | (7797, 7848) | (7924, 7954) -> 0.049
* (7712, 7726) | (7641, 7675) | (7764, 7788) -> 0.026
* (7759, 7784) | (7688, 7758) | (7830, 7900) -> -0.018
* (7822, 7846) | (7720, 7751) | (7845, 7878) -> -0.051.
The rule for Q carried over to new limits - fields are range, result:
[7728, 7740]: 89.5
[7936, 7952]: 97.2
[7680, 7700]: 96.8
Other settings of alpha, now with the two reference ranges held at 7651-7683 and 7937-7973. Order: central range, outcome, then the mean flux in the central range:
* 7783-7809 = 0.5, 95.3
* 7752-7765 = 0.6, 92.3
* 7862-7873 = 0.5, 93.6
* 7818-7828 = 0.4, 93.8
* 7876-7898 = 0.1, 97.2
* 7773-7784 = 0.5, 92.4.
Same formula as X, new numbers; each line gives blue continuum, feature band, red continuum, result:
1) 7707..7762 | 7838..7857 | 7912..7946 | -0.04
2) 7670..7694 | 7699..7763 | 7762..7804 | 0.06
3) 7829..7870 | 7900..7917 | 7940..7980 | 0.01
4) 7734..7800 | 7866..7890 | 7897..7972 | -0.04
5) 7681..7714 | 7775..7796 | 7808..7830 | 0.00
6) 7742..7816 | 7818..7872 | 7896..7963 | -0.01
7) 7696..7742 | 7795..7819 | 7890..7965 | -0.01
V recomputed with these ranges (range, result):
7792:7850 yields 95.3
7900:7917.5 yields 96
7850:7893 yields 94.5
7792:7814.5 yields 94.5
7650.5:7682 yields 96.1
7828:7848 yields 96.8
